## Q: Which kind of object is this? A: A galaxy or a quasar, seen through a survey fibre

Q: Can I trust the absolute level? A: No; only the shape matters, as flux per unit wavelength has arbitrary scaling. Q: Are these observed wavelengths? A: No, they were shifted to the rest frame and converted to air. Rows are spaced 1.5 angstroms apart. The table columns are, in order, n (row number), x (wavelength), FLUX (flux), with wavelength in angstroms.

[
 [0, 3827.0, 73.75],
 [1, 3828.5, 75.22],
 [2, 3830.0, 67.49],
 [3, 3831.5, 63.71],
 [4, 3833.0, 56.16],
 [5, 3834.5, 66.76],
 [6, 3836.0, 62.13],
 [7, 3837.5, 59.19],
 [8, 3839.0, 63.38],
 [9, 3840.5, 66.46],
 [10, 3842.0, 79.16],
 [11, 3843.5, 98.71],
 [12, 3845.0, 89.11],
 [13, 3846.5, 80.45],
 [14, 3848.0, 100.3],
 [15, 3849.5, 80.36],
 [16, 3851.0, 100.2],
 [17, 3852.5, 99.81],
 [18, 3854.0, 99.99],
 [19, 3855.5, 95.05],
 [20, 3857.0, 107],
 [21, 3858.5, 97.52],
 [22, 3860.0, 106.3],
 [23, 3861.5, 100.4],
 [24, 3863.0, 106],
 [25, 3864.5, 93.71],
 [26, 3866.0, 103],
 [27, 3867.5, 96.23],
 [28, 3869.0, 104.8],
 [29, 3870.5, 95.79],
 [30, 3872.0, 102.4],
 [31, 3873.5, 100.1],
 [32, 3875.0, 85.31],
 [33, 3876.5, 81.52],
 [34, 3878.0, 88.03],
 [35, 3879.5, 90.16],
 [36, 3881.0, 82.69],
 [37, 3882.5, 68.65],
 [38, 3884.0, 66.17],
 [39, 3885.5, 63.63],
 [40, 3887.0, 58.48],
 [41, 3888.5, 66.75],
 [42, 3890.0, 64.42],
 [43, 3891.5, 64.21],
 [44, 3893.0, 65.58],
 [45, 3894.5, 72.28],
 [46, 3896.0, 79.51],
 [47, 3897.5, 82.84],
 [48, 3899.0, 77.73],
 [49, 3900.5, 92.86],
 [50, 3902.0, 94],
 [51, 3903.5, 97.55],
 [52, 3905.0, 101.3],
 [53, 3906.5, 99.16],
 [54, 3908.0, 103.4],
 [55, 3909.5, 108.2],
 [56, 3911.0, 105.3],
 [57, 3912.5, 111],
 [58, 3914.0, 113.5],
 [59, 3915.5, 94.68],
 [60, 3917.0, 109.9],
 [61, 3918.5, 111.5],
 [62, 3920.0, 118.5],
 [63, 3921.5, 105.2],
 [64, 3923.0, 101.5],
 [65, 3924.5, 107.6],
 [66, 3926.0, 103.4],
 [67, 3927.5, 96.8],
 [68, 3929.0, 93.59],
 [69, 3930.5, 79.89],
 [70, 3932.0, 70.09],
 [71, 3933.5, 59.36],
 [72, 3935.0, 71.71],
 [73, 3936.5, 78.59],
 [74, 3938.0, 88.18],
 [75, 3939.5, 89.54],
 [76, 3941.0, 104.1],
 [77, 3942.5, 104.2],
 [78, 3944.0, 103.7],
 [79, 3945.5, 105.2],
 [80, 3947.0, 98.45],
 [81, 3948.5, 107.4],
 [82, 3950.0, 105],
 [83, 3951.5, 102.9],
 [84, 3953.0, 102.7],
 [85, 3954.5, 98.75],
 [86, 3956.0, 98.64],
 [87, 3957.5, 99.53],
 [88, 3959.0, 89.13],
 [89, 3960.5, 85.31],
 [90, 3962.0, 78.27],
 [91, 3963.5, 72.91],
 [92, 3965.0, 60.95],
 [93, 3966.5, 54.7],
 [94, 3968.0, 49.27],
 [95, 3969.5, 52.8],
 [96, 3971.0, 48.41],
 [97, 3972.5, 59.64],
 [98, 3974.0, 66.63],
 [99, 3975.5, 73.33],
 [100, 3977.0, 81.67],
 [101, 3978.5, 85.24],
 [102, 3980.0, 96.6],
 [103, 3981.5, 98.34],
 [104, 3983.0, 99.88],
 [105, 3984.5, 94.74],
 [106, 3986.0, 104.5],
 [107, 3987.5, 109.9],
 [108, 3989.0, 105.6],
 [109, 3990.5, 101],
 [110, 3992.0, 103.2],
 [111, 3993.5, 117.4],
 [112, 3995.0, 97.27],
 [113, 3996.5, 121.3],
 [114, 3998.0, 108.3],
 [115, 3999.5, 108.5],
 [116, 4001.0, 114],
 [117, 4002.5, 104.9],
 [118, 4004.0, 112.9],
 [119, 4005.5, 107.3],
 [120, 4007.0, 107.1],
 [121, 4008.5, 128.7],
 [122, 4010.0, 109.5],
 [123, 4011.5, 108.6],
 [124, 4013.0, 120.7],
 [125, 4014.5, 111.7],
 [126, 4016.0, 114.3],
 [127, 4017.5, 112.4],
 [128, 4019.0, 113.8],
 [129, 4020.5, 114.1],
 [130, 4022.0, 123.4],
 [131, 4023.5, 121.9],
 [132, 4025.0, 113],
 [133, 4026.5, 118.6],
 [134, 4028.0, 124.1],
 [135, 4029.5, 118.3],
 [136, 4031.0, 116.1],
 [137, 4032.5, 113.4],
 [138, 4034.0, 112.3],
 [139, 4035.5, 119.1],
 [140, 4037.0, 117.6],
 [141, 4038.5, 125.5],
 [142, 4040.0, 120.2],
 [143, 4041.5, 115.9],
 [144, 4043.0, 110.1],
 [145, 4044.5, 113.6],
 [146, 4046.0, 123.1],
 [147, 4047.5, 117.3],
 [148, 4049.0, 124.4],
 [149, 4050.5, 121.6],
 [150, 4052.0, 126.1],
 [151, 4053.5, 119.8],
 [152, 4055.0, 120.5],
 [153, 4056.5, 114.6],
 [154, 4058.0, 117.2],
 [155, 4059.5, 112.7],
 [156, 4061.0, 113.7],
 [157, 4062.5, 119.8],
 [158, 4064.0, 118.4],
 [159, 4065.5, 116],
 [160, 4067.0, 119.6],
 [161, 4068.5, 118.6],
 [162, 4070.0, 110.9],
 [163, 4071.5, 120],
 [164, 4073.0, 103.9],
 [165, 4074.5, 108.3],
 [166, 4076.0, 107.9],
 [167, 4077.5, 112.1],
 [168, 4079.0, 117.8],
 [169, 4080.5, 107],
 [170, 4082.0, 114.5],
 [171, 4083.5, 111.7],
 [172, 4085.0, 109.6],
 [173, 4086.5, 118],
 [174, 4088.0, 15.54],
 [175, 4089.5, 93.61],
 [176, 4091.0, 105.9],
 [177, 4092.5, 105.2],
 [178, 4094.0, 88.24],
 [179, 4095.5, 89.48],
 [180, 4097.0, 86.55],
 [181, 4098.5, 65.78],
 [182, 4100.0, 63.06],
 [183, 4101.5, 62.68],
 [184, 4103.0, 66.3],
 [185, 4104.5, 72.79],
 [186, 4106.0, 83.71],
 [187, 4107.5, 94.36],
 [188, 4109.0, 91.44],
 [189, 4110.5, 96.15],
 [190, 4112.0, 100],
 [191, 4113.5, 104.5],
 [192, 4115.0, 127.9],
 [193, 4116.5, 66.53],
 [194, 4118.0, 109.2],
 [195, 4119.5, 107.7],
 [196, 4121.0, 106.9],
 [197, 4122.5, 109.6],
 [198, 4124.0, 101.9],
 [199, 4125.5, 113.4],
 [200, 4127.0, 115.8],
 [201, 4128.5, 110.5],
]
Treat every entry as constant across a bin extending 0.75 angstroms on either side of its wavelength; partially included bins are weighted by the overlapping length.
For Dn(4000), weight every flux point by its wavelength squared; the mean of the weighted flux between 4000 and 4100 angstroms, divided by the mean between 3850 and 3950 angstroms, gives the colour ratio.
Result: 1.3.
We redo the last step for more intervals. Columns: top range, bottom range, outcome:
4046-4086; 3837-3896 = 1.49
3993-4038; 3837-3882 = 1.35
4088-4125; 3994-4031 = 0.83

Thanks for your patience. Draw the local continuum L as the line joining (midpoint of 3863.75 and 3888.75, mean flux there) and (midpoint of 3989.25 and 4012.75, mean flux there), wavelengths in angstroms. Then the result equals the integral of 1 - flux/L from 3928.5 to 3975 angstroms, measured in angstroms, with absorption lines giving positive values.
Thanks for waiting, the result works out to 7.9 angstroms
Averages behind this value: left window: 85.5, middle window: 83.1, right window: 110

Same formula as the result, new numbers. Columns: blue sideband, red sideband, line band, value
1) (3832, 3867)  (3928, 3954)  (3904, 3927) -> -3.9 angstroms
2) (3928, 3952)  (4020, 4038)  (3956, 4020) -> 6.7 angstroms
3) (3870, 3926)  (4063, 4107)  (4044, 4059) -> -3.7 angstroms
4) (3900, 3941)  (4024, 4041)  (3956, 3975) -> 6.4 angstroms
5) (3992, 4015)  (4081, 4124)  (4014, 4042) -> -2.8 angstroms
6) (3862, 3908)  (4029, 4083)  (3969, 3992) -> 3.7 angstroms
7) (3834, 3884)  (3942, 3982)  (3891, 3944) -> -4.3 angstroms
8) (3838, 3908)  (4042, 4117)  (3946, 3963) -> -0.6 angstroms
